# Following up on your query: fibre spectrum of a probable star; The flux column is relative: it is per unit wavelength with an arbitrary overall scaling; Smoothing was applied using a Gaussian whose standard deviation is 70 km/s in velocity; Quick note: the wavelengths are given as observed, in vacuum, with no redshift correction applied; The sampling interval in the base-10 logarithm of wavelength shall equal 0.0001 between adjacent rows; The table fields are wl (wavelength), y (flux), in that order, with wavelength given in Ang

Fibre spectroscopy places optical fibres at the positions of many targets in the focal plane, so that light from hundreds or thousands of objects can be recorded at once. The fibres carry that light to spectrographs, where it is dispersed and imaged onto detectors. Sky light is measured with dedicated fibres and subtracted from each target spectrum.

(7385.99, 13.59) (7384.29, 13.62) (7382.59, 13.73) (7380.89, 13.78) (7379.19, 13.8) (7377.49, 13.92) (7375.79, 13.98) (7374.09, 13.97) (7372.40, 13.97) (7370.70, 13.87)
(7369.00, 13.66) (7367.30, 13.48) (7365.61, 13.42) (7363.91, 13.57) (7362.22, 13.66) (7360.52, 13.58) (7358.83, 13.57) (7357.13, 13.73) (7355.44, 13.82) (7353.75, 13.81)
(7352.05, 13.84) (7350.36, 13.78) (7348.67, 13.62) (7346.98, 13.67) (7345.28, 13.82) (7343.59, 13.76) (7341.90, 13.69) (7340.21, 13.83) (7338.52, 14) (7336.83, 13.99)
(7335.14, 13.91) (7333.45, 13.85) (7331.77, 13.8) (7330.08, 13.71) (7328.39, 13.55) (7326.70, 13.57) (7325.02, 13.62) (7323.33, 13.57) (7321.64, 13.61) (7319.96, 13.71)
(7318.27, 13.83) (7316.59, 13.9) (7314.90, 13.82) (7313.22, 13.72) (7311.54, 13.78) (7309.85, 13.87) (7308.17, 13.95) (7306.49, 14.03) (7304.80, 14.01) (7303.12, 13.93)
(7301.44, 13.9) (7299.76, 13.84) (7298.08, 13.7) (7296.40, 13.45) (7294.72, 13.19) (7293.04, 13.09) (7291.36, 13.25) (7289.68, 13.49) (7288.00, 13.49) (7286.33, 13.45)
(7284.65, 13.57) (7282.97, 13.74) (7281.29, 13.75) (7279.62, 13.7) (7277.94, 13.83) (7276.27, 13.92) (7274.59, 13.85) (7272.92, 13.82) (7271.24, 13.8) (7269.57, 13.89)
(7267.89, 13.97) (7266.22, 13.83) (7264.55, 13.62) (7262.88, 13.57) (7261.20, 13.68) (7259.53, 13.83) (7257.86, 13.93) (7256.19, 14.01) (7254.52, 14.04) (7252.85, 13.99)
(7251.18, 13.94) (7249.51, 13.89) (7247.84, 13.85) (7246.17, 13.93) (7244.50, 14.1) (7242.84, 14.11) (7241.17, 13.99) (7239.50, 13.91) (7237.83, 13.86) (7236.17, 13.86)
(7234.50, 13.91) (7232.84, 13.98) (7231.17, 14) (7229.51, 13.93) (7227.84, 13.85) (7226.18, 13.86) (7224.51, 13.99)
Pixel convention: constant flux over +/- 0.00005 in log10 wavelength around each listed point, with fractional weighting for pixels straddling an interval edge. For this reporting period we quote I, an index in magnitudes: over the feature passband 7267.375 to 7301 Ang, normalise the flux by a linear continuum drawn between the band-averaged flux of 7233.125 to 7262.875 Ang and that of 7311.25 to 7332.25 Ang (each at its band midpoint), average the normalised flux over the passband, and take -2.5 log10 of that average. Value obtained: 0.01 mag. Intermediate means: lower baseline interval 13.9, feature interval 13.6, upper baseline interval 13.7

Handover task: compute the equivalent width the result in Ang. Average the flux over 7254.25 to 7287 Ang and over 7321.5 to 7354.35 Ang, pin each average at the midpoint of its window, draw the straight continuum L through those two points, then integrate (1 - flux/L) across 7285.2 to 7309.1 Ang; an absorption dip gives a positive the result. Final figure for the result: 0.3 Ang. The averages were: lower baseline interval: 13.8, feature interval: 13.6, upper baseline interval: 13.7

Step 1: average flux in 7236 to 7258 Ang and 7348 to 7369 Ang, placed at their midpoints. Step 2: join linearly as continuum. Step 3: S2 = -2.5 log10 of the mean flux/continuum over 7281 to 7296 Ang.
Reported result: 0.03 mag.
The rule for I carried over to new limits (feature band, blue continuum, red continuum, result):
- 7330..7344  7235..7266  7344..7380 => -0.01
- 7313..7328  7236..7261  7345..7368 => 0.00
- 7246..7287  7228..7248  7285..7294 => -0.01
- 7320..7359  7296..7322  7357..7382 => 0.00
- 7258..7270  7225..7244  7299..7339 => 0.01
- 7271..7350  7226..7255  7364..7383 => 0.01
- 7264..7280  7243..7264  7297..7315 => 0.00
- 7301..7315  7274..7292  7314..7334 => -0.02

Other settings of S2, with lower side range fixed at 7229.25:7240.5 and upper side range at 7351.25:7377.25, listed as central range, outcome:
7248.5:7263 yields 0.001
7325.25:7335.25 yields 0.005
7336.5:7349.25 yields -0.002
